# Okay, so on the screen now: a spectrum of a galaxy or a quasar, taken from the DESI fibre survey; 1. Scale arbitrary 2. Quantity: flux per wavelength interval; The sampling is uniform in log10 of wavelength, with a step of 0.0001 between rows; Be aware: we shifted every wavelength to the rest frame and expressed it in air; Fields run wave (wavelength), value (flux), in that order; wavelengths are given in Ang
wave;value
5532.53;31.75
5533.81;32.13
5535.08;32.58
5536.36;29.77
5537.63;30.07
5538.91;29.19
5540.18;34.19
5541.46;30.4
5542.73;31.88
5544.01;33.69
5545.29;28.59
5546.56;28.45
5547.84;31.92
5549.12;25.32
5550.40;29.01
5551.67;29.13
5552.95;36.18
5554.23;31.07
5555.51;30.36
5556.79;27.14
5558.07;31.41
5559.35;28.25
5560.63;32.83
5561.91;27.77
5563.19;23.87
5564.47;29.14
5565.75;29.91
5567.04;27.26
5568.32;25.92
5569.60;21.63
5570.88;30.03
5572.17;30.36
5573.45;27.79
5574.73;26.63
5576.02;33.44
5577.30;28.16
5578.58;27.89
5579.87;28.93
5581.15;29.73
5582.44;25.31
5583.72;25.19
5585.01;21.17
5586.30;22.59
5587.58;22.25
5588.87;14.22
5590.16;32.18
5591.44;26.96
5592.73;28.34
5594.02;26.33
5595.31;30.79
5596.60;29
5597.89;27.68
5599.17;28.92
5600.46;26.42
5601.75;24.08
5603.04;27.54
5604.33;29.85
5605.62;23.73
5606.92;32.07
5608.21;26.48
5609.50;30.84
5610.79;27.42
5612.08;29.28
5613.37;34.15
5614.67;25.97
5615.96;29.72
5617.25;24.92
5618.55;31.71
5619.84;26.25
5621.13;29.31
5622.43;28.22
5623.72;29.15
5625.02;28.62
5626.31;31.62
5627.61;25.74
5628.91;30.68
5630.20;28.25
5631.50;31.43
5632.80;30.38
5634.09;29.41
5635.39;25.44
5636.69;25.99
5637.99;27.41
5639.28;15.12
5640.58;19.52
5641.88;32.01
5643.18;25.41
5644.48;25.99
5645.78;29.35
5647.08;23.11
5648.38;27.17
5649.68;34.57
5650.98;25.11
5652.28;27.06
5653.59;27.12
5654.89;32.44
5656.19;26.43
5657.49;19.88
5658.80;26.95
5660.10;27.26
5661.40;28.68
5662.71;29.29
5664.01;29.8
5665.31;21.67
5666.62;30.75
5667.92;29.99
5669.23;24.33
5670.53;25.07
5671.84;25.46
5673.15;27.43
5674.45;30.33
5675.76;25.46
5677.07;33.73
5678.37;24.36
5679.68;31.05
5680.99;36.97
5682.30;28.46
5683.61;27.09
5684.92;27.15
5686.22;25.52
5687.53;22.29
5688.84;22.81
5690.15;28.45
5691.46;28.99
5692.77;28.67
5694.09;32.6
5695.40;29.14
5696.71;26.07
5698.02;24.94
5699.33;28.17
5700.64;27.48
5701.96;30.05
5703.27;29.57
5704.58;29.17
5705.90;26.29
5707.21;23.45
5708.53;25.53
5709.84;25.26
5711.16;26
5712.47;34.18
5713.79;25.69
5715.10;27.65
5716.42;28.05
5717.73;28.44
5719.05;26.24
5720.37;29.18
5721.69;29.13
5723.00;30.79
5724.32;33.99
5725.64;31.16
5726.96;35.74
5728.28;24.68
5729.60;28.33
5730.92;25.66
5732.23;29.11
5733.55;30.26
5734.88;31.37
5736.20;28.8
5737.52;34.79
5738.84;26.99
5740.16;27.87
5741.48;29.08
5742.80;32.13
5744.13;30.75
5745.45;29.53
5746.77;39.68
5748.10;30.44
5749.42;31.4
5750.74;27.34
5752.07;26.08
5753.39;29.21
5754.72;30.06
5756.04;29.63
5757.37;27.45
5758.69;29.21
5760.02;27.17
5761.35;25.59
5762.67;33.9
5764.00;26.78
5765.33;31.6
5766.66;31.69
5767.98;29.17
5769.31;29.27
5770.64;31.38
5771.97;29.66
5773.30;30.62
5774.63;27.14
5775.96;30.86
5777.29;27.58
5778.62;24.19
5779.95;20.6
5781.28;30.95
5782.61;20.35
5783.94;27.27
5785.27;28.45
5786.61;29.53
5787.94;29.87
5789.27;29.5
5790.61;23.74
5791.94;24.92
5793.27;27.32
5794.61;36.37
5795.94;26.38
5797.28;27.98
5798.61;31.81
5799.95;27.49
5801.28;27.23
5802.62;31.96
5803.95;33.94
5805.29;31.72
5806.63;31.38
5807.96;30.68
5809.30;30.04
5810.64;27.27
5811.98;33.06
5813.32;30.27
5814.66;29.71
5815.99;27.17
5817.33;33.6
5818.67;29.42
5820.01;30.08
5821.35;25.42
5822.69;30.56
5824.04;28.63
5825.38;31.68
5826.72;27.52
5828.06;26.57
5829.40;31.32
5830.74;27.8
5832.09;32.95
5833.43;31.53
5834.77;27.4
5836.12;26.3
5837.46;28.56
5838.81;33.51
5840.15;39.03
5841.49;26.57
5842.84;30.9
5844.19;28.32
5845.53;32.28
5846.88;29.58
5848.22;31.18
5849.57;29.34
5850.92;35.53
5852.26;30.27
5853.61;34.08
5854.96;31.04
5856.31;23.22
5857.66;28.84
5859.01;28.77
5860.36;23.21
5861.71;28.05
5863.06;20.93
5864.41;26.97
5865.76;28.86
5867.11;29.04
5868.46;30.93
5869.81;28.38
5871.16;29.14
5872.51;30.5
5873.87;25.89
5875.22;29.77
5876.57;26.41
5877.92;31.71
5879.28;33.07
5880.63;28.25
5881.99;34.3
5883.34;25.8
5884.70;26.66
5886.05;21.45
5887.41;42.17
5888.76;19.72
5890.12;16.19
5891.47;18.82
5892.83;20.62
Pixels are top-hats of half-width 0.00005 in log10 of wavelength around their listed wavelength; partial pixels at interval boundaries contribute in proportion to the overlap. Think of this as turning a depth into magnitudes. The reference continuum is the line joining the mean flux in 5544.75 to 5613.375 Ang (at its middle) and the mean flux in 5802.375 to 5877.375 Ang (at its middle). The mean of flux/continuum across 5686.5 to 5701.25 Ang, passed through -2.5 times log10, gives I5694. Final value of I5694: 0.057 mag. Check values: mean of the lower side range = 27.9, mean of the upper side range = 29.6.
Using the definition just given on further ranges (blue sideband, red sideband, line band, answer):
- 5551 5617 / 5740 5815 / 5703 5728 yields 0.01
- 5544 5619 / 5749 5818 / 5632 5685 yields 0.04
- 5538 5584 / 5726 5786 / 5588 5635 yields 0.03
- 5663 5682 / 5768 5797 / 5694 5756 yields -0.04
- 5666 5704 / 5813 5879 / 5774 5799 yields 0.05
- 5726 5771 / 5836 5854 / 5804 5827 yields 0.03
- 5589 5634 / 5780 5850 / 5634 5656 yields 0.08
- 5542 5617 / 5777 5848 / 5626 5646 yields 0.06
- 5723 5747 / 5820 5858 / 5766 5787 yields 0.08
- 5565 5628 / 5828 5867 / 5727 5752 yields -0.05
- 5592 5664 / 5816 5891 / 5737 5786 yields -0.02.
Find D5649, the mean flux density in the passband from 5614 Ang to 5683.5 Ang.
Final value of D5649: 27.7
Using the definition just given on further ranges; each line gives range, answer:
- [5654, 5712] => 27.5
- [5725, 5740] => 29.7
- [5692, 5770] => 29.1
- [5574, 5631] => 27.7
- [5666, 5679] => 27.7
